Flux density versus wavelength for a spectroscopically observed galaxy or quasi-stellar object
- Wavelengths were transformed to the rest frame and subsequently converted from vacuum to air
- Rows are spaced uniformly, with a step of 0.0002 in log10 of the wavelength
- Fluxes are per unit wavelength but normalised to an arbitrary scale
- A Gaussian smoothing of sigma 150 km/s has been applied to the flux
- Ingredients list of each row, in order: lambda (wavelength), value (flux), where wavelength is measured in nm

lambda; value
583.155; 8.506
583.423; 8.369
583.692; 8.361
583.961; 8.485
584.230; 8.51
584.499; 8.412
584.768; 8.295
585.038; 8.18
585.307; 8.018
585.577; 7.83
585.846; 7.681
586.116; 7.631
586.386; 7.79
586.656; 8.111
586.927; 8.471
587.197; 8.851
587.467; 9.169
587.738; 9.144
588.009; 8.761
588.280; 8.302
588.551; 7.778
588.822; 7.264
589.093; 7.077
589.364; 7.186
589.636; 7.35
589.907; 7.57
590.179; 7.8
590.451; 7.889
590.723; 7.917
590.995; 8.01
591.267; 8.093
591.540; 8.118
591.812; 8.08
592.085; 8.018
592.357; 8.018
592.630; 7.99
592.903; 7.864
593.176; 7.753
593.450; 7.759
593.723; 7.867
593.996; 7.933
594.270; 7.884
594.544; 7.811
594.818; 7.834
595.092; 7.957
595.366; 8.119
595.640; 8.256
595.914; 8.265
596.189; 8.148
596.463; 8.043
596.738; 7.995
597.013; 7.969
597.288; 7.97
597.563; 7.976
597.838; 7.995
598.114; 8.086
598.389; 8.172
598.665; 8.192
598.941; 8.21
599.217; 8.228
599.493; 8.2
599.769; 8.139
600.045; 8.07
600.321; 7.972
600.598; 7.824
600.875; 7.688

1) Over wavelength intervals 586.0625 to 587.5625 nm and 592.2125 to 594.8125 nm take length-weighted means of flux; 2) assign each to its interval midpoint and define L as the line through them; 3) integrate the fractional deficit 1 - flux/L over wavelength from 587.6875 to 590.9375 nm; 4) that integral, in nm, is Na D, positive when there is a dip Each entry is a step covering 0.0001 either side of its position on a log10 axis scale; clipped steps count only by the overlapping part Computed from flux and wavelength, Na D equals 0.147 nm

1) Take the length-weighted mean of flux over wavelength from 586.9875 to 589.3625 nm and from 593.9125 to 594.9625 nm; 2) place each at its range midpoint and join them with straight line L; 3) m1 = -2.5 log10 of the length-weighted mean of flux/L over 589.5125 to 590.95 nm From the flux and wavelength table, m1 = 0.05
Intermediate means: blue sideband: 8.24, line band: 7.73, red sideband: 7.86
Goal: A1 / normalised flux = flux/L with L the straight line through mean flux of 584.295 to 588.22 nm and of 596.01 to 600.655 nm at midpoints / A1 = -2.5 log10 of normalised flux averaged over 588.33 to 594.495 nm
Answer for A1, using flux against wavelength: 0.06 mag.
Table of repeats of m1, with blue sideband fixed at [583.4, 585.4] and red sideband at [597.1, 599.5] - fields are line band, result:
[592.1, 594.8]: 0.04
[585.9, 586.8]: 0.06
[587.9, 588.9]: 0.03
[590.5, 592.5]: 0.02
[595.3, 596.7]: 0.00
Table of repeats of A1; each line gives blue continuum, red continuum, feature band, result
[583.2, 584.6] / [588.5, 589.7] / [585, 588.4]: -0.07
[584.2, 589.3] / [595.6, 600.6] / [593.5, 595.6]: 0.03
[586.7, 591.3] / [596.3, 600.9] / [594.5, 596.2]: 0.00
